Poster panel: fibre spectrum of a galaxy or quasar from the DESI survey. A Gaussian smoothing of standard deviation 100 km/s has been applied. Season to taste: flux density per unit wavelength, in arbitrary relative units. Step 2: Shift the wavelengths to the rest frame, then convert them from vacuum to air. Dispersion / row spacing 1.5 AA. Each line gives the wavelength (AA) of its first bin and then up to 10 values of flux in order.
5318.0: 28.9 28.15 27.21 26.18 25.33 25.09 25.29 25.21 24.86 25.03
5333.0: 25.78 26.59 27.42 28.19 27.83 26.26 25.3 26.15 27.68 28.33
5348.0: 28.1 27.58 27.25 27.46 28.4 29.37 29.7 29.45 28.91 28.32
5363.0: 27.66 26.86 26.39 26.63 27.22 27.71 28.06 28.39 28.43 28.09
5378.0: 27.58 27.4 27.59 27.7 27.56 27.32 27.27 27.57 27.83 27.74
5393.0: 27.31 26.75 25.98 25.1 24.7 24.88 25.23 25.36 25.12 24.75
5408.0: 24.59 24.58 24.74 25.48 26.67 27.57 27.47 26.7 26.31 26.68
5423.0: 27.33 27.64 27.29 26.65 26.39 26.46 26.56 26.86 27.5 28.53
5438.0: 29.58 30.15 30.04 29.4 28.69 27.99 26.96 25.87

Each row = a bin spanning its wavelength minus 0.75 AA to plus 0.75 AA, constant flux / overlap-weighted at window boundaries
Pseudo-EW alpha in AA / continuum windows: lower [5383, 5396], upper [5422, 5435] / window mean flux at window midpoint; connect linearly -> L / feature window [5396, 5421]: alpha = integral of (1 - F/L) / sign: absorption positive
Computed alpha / 1.4 AA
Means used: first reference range 27.3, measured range 25.6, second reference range 26.9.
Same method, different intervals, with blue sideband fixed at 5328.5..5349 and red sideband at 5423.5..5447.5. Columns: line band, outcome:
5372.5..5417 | 1.4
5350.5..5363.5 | -0.8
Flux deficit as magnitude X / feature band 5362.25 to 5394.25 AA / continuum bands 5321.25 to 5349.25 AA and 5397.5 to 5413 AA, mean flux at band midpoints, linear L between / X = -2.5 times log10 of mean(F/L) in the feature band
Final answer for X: -0.08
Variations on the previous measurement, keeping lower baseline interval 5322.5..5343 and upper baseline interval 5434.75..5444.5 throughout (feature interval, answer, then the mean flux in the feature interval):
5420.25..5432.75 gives 0.08 mag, 26.9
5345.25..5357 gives -0.06 mag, 28.2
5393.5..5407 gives 0.11 mag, 25.4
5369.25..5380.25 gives -0.03 mag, 27.9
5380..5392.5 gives 0.00 mag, 27.6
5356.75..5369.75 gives -0.04 mag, 27.8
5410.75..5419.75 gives 0.08 mag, 26.5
